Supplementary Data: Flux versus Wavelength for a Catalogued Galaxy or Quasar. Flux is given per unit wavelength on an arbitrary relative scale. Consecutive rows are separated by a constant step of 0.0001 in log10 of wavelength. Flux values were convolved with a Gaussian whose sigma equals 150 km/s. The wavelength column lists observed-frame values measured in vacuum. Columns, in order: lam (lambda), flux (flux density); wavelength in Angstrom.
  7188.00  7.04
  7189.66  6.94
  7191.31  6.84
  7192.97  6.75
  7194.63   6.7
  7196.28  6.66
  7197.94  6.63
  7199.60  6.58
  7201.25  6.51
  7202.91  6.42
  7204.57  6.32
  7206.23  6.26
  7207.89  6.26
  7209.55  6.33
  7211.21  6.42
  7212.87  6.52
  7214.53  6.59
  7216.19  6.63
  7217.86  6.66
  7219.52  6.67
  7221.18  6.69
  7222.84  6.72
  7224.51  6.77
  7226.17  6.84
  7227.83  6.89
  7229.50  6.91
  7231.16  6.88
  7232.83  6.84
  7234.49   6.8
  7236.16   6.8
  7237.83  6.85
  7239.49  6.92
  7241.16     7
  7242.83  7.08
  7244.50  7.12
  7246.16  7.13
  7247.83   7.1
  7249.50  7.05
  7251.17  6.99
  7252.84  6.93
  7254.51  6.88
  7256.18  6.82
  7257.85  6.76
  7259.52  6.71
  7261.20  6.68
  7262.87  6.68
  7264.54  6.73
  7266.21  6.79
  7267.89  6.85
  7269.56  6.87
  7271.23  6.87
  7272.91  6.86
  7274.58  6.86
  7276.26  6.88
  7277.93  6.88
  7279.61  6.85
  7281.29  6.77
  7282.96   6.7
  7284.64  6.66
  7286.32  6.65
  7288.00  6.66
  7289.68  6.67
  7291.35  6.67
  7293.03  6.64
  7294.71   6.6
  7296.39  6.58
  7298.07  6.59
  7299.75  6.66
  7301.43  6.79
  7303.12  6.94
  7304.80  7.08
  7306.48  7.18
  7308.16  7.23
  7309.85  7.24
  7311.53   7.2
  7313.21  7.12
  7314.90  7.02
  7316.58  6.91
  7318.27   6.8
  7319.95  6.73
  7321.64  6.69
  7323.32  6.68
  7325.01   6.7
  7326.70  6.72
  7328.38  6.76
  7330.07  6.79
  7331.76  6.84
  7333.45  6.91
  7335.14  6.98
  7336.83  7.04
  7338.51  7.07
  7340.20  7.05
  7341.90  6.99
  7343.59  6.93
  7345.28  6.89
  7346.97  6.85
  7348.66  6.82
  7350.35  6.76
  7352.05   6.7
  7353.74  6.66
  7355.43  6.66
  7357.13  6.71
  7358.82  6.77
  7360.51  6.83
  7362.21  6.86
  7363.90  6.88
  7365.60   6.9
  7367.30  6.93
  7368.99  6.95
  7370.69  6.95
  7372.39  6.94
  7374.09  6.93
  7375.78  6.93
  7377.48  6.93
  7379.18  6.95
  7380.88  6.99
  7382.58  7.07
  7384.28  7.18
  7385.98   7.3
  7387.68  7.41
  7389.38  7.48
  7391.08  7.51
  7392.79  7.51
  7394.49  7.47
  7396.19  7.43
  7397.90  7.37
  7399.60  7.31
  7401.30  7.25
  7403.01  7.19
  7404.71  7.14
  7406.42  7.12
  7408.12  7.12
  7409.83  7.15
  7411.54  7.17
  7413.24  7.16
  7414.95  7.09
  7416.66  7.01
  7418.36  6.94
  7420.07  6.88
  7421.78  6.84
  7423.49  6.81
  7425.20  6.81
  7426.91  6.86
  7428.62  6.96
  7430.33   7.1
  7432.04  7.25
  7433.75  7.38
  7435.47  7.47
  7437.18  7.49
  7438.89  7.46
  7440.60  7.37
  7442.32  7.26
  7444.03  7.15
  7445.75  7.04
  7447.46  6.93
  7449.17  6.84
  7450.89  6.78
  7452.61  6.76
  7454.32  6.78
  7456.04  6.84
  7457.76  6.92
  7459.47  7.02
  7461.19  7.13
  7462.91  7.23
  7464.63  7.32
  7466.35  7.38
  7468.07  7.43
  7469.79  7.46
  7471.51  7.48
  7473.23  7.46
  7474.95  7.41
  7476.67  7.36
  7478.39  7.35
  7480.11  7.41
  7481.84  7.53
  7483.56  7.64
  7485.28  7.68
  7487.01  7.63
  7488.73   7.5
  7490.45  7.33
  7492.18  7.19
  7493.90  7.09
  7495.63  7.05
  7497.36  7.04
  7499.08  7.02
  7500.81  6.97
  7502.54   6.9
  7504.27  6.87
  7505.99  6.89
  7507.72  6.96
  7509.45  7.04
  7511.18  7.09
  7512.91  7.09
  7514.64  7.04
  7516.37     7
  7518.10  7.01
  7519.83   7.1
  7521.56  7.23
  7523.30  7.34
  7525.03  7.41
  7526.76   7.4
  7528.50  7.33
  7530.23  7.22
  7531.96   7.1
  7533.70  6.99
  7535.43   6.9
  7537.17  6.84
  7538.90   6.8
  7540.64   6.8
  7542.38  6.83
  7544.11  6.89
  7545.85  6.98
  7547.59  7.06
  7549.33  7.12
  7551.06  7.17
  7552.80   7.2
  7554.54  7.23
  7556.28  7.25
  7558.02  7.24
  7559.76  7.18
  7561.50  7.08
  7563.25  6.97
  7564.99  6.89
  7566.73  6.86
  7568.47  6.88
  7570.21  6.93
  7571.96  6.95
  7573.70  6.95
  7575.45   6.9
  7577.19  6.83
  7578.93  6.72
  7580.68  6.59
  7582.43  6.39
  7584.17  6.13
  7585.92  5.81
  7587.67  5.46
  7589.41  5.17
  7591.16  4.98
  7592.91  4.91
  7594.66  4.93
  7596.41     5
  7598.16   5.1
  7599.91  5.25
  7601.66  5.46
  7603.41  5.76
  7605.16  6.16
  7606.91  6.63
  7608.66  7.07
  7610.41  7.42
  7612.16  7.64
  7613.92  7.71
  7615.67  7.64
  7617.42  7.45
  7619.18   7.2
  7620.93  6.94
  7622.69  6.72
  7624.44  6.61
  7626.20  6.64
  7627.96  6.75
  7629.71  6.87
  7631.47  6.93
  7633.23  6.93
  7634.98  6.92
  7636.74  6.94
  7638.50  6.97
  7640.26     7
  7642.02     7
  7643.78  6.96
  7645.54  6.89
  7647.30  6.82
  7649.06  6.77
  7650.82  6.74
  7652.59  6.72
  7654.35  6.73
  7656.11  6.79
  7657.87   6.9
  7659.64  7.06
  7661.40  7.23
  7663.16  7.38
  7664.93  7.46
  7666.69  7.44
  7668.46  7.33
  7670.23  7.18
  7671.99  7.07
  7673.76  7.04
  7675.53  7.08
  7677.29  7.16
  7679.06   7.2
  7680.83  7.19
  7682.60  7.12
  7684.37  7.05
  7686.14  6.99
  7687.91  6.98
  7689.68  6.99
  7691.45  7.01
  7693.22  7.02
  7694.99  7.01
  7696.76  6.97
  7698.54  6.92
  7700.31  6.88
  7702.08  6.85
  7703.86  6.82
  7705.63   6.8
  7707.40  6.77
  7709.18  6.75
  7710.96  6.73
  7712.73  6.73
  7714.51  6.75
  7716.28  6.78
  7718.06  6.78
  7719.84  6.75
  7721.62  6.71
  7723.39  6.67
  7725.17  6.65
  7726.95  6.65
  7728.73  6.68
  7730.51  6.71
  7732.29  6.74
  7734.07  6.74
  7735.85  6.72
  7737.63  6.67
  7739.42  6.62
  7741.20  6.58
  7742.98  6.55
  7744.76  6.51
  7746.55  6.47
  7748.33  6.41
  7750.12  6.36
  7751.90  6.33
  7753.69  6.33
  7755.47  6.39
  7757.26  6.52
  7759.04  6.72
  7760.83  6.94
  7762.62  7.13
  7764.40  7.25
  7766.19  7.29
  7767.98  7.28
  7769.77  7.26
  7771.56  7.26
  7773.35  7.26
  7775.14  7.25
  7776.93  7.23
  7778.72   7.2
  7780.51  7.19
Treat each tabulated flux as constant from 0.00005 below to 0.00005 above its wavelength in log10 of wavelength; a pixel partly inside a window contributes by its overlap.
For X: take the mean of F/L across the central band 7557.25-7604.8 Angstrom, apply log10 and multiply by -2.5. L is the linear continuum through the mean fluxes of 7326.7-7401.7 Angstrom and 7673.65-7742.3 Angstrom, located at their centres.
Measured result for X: 0.12 mag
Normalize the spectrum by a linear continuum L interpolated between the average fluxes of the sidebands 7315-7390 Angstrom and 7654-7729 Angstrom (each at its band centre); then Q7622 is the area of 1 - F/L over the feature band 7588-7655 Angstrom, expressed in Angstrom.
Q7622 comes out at 4.1 Angstrom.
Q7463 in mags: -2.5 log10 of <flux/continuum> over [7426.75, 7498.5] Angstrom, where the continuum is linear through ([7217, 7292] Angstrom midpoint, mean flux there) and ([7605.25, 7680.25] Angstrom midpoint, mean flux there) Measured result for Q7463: -0.05 mag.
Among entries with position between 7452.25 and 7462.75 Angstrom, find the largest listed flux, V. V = 7.13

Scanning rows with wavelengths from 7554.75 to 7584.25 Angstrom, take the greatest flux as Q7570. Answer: 7.25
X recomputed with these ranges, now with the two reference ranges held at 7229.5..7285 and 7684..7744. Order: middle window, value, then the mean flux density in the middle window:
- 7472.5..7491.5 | -0.10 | 7.48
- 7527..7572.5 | -0.03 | 7.03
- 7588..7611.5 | 0.19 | 5.7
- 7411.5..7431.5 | -0.02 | 6.97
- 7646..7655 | 0.01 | 6.76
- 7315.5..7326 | 0.02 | 6.76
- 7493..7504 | -0.03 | 7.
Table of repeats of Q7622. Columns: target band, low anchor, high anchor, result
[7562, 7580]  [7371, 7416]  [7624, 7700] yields 0.4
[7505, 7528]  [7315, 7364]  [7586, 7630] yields -2.3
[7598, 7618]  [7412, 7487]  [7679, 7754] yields 0.8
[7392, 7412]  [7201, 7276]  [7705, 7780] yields -1.5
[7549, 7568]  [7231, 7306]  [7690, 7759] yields -1.0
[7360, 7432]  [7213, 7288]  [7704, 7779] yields -2.9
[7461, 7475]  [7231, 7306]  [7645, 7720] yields -1.0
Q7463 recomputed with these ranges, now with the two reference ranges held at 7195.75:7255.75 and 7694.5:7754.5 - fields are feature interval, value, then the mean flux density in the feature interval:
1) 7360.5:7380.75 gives -0.03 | 6.92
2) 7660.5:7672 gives -0.10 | 7.32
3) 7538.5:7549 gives -0.03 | 6.9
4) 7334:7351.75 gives -0.03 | 6.93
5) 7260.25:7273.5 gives -0.01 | 6.79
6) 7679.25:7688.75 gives -0.06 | 7.07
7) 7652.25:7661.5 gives -0.03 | 6.89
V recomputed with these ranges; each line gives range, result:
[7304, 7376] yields 7.24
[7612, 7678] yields 7.71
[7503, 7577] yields 7.41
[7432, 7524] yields 7.68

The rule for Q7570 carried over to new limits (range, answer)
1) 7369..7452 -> 7.51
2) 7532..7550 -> 7.12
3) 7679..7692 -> 7.2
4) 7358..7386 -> 7.3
